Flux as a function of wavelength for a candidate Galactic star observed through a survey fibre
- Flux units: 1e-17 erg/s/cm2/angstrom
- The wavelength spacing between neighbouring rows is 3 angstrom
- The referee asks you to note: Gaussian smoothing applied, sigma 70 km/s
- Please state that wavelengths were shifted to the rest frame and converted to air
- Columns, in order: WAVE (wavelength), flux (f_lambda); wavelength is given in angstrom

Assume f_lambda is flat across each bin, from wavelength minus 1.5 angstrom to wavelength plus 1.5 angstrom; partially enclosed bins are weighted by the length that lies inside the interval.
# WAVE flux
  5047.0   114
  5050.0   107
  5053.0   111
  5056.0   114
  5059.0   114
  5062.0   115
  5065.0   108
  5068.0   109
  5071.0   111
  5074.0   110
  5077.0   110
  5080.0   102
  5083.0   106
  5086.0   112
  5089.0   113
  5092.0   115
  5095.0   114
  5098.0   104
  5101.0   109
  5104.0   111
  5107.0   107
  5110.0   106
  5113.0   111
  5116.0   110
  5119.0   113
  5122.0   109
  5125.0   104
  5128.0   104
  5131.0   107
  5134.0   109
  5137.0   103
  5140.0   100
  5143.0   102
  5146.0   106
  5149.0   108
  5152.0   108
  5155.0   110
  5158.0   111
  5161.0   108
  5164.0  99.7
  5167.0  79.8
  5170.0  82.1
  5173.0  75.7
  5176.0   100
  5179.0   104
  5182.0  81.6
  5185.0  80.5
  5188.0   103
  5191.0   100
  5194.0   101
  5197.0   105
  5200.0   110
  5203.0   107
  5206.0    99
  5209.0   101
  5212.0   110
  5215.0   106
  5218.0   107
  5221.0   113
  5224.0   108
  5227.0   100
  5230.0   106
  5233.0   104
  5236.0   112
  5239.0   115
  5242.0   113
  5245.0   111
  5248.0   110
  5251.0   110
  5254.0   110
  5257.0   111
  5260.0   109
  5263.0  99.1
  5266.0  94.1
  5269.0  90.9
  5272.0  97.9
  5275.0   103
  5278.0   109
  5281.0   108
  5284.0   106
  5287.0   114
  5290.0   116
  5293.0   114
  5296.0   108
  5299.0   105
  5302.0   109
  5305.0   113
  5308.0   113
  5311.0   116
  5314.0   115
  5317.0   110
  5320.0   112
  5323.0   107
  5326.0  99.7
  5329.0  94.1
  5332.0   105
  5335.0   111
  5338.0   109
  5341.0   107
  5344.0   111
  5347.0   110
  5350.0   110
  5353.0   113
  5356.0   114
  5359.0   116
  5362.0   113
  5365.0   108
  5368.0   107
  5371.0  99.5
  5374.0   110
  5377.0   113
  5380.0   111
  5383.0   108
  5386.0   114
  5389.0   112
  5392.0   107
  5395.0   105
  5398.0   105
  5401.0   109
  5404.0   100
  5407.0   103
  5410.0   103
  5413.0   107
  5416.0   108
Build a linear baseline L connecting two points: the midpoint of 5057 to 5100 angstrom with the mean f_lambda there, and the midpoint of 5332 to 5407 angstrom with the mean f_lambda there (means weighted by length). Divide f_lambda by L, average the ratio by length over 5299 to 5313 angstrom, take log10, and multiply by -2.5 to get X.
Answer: -0.03 mag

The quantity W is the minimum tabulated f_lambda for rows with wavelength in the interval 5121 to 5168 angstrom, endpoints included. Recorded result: 79.8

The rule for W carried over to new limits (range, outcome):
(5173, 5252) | 75.7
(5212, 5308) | 90.9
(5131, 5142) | 100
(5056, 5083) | 102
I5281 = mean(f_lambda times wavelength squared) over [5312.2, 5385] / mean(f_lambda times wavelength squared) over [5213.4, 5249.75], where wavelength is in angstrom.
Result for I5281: 1.05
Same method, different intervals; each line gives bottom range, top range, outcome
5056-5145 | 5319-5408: 1.10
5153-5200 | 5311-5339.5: 1.18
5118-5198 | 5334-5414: 1.18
